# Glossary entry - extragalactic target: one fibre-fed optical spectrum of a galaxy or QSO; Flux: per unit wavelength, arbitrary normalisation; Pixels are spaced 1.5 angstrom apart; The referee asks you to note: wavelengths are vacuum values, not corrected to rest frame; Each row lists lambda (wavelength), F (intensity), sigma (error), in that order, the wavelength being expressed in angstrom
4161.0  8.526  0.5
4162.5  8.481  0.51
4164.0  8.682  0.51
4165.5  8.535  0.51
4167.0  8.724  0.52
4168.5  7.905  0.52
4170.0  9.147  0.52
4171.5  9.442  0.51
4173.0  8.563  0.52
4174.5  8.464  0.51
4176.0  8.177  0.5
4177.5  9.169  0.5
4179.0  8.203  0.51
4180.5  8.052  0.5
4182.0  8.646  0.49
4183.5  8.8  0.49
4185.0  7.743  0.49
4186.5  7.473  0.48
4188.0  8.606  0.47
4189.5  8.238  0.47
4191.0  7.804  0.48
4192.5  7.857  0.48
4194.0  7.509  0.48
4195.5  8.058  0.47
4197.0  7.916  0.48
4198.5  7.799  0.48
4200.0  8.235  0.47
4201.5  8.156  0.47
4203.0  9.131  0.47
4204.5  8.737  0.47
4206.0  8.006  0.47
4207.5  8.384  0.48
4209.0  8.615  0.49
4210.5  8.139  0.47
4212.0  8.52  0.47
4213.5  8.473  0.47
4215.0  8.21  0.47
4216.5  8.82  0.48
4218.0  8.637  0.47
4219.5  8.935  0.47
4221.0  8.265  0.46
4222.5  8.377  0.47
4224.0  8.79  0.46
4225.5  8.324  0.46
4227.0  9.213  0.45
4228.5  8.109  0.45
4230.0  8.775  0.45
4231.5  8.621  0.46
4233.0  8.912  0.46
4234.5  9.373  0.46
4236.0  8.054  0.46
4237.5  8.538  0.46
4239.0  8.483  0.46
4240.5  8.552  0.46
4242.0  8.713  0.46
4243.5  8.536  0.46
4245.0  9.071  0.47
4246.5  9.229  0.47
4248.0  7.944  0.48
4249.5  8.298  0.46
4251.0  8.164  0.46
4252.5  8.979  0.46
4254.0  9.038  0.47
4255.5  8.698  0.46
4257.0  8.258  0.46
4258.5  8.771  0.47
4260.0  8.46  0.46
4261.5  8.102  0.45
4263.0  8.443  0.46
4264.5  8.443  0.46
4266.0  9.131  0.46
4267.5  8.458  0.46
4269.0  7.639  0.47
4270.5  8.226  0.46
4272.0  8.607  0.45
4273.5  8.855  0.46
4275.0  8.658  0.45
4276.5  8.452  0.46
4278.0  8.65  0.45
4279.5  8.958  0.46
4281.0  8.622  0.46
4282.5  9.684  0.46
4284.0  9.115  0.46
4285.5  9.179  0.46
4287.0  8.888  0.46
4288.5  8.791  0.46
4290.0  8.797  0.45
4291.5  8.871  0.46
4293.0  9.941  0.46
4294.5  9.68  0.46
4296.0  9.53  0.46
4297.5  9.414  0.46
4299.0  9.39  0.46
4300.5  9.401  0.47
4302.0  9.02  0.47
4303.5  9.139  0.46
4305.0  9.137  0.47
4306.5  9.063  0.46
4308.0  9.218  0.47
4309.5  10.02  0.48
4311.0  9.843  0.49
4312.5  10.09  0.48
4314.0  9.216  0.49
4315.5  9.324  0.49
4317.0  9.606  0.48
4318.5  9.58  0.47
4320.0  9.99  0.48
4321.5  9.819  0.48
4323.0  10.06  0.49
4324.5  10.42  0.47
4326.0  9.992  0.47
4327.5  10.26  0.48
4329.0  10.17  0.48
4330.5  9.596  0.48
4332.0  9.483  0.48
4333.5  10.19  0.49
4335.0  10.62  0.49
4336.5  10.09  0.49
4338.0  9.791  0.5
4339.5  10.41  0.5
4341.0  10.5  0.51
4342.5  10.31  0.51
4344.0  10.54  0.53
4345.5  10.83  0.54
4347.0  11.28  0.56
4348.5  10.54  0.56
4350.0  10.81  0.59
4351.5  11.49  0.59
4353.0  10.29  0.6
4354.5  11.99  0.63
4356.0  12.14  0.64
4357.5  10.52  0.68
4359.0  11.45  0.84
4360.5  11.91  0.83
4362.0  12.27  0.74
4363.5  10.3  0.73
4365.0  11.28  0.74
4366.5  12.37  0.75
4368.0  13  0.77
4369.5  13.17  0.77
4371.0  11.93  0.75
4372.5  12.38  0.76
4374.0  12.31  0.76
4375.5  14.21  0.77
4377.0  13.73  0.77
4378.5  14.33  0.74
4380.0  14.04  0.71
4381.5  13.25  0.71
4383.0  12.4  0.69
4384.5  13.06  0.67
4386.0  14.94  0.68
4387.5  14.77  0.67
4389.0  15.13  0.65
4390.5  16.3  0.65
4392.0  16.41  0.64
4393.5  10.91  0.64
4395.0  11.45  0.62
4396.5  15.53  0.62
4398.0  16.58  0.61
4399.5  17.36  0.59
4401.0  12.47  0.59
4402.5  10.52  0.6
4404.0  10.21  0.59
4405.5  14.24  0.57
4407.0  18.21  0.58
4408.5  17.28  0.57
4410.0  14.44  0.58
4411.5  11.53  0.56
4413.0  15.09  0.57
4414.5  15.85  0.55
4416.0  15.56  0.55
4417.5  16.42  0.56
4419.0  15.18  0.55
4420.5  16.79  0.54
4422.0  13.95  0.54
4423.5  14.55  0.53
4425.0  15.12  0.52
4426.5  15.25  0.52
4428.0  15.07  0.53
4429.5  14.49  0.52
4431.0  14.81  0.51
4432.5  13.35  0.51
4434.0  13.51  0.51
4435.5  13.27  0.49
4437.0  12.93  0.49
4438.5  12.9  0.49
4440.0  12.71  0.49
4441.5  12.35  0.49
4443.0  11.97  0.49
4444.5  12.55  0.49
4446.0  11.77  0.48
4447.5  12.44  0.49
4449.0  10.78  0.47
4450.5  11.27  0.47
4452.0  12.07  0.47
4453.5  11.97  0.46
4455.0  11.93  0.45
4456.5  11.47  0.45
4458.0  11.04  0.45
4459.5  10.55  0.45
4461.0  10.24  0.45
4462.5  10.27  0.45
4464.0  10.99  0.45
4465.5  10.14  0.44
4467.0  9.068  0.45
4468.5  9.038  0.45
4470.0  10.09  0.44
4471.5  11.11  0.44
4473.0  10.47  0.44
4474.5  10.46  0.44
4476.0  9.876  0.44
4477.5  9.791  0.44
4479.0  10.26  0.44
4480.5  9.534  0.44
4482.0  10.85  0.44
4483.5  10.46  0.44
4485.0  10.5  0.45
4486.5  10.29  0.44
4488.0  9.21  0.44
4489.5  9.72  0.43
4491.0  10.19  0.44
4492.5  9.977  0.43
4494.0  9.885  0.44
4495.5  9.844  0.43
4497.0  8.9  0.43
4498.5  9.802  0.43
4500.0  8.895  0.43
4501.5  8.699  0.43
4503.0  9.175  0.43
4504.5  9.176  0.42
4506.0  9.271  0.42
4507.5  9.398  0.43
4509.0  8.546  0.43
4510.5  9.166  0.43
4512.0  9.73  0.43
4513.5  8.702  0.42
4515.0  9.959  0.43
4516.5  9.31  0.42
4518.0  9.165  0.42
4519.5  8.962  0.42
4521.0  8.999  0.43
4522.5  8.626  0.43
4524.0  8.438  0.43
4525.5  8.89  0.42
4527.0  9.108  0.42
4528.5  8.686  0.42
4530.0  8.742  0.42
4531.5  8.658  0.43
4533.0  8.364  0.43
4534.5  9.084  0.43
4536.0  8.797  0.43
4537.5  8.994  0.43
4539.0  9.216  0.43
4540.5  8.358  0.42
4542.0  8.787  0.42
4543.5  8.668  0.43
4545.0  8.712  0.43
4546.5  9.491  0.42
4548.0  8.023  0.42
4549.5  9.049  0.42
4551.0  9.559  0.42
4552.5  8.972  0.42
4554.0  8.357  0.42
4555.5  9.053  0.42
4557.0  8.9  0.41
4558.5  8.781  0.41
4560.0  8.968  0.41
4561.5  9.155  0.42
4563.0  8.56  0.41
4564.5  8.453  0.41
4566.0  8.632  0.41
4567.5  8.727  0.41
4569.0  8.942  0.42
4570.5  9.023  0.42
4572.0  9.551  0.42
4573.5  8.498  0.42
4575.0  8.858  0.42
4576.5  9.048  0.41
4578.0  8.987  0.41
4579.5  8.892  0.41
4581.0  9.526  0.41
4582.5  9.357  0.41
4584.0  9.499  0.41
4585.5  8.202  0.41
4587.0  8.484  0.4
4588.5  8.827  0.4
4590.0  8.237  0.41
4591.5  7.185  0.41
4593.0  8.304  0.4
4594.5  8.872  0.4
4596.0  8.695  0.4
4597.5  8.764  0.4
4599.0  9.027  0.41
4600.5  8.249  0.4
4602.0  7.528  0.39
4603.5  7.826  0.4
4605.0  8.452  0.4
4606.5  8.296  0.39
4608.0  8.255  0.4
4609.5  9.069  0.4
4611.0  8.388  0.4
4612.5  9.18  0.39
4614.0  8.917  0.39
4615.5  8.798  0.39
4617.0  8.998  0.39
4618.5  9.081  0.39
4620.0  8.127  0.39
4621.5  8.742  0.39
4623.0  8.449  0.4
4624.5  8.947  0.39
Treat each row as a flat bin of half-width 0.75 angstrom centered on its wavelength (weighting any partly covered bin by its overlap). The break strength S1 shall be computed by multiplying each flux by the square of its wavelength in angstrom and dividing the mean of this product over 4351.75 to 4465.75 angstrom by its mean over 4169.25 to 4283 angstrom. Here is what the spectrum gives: 1.7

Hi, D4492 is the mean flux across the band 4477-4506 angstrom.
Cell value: 9.73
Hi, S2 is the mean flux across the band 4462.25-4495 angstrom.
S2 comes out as 10.1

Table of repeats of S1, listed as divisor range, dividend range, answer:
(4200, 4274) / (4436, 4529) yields 1.34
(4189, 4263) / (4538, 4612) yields 1.21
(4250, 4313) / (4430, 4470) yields 1.42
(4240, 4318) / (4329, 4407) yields 1.44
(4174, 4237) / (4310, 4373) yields 1.36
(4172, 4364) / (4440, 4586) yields 1.17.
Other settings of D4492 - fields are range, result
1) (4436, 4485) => 11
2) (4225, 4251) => 8.62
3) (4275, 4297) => 9.07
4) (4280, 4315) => 9.3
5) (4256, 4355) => 9.51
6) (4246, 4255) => 8.59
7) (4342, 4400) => 12.7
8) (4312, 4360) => 10.4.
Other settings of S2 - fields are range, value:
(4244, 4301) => 8.81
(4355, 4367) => 11.5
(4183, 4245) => 8.41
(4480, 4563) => 9.17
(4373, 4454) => 13.9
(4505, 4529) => 9.06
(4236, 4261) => 8.59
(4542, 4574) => 8.86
